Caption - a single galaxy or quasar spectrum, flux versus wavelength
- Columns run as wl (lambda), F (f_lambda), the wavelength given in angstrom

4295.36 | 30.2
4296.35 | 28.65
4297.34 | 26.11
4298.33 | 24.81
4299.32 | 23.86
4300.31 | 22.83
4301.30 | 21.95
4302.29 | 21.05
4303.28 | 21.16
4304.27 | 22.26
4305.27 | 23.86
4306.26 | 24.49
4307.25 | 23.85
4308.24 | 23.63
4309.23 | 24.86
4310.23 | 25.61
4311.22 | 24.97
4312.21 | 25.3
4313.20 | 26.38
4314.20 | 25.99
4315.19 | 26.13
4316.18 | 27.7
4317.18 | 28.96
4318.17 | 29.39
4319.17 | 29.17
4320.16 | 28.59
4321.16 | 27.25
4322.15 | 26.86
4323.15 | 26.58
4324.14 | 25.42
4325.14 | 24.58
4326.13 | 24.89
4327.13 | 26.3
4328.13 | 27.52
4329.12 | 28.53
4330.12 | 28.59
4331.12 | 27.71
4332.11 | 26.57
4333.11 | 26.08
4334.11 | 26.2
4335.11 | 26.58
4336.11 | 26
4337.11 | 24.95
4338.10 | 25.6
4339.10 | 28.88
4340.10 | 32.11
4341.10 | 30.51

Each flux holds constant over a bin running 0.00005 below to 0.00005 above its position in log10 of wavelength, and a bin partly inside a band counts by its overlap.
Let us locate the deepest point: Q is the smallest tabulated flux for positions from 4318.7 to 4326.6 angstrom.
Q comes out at 24.58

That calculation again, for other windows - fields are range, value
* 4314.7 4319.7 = 26.13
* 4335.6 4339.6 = 24.95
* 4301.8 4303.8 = 21.05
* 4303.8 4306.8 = 22.26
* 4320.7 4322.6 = 26.86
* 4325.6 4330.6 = 24.89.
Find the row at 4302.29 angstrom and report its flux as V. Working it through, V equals 21.05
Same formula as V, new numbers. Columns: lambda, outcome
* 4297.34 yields 26.11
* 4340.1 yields 32.11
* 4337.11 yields 24.95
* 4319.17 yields 29.17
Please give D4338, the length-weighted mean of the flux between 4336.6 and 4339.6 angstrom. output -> 26.5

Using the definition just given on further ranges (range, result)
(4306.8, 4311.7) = 24.6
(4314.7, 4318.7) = 28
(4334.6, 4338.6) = 25.8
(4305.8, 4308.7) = 24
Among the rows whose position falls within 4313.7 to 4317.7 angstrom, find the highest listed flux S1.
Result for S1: 28.96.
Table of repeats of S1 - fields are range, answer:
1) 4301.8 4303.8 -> 21.16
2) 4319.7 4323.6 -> 28.59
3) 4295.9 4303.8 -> 28.65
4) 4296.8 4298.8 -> 26.11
